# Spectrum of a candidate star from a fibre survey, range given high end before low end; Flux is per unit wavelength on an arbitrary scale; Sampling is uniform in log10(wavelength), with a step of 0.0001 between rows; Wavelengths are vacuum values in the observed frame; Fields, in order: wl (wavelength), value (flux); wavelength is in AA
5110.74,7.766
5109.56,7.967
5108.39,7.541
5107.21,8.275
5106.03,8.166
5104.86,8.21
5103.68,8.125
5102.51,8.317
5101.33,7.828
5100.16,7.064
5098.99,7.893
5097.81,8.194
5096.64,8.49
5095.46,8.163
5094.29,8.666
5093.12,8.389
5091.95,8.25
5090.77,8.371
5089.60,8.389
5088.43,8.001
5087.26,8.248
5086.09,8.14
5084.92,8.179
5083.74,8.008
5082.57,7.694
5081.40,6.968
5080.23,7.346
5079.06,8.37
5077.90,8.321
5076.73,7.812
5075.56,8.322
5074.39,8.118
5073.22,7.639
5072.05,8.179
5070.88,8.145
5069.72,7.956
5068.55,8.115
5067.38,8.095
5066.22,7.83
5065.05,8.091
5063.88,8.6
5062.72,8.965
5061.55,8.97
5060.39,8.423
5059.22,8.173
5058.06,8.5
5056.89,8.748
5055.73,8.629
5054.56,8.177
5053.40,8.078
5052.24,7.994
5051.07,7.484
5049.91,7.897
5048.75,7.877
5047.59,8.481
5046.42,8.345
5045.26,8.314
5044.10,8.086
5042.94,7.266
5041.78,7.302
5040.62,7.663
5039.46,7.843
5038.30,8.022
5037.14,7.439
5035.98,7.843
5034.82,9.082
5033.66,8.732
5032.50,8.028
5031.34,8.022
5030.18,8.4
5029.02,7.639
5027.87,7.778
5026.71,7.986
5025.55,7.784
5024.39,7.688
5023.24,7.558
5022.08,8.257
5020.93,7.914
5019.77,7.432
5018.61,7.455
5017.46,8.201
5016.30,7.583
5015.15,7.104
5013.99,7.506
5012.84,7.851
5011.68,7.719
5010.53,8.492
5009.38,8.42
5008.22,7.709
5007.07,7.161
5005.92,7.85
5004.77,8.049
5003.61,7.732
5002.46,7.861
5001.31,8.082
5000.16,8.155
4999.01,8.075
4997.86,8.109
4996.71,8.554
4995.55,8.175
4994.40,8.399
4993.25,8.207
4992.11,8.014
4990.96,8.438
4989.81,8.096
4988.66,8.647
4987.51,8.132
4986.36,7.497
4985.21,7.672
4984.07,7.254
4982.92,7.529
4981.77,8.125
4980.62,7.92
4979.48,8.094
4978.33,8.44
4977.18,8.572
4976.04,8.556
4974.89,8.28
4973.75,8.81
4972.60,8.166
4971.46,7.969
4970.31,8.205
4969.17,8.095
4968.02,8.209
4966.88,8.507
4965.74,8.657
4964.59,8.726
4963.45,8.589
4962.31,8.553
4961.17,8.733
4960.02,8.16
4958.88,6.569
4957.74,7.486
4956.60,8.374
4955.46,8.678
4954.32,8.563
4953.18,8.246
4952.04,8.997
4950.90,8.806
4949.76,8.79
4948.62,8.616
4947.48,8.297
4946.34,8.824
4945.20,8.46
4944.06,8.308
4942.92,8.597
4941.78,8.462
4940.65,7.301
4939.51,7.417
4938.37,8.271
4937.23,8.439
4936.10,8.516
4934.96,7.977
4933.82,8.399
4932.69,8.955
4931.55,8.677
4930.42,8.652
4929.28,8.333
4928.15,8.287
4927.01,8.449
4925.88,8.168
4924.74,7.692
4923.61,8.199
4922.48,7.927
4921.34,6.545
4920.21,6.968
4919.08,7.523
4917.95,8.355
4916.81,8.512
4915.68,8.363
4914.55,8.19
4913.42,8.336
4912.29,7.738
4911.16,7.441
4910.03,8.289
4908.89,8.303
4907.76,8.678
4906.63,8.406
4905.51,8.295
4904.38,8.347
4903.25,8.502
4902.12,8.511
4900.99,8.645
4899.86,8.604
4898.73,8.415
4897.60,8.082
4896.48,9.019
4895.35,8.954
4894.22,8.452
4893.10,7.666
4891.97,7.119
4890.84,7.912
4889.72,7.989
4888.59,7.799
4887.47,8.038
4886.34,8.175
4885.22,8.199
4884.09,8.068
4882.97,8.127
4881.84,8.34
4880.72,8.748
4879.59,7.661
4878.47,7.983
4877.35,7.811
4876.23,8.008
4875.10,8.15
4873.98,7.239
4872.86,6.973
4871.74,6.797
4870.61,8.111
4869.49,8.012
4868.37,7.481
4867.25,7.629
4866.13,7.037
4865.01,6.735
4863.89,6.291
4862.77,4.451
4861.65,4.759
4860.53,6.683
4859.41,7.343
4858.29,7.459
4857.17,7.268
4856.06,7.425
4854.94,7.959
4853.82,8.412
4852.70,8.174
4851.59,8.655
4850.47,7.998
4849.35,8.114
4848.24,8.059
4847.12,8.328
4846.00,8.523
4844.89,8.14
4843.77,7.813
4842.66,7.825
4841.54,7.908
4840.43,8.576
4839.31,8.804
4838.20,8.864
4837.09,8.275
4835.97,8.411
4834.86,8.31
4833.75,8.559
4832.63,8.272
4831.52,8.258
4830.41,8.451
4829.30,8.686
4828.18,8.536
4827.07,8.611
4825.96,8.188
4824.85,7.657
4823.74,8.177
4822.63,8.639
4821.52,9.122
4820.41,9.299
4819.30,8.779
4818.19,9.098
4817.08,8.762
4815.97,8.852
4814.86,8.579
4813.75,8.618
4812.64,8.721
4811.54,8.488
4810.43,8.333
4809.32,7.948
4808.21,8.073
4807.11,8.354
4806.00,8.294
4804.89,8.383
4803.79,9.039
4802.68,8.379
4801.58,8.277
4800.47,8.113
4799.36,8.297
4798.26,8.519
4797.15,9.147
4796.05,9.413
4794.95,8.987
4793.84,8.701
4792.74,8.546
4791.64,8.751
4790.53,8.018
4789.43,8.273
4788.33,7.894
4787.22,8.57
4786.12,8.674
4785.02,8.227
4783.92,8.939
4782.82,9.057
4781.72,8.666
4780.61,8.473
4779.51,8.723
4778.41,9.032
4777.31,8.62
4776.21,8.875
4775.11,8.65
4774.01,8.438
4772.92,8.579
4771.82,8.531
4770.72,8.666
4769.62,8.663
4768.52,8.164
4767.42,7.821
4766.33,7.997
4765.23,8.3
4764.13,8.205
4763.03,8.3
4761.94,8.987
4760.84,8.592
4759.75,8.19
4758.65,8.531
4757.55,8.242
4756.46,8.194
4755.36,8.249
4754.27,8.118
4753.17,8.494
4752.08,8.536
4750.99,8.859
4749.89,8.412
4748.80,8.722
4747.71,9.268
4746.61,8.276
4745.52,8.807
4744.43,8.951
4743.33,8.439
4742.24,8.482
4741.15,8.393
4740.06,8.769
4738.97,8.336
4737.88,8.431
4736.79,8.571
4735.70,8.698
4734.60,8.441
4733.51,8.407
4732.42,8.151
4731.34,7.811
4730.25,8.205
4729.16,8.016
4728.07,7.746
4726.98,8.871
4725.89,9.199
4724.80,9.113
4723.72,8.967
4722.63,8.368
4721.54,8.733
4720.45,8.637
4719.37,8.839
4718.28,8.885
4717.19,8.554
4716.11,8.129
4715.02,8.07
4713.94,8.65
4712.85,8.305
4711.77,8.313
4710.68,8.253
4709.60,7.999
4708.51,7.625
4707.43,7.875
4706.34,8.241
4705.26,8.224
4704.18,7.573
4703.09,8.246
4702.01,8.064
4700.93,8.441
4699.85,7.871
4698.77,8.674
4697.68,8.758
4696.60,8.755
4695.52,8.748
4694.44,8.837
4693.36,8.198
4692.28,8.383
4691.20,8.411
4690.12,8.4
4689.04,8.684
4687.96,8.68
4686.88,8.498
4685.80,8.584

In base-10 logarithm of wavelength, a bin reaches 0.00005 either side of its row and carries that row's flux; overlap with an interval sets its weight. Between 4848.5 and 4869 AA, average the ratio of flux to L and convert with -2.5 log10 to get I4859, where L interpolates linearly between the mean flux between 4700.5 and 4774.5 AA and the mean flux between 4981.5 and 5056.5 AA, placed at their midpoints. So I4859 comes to 0.14 mag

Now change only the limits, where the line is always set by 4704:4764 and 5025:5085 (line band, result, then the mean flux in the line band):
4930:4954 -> -0.03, 8.43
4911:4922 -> 0.06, 7.81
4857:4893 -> 0.11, 7.45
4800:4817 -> -0.01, 8.44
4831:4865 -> 0.07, 7.78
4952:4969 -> -0.02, 8.31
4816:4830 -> -0.04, 8.63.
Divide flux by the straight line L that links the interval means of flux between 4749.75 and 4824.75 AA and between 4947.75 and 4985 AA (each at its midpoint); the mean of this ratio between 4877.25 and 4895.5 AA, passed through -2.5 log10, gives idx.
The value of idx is 0.05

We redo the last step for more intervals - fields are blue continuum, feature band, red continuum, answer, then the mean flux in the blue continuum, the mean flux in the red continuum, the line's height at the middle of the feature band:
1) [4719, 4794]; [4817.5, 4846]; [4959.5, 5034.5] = -0.010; 8.51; 8.07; 8.37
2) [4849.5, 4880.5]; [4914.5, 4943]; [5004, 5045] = -0.076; 7.38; 7.86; 7.57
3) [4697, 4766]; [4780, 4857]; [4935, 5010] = -0.014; 8.42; 8.2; 8.34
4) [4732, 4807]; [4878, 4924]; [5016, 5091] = 0.023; 8.52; 8.05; 8.3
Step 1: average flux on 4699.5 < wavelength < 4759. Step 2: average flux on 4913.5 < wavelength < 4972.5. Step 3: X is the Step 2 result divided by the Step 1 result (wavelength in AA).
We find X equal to 0.98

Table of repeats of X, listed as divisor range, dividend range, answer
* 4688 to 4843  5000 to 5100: 0.95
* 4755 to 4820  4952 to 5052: 0.94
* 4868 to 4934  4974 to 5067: 0.99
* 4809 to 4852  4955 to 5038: 0.95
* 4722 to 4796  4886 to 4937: 0.96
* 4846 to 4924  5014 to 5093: 1.02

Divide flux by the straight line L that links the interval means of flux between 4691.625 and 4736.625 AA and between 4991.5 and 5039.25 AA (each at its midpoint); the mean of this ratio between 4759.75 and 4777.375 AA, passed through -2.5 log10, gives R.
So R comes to -0.02 mag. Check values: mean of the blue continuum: 8.39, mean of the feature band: 8.45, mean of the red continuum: 7.95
